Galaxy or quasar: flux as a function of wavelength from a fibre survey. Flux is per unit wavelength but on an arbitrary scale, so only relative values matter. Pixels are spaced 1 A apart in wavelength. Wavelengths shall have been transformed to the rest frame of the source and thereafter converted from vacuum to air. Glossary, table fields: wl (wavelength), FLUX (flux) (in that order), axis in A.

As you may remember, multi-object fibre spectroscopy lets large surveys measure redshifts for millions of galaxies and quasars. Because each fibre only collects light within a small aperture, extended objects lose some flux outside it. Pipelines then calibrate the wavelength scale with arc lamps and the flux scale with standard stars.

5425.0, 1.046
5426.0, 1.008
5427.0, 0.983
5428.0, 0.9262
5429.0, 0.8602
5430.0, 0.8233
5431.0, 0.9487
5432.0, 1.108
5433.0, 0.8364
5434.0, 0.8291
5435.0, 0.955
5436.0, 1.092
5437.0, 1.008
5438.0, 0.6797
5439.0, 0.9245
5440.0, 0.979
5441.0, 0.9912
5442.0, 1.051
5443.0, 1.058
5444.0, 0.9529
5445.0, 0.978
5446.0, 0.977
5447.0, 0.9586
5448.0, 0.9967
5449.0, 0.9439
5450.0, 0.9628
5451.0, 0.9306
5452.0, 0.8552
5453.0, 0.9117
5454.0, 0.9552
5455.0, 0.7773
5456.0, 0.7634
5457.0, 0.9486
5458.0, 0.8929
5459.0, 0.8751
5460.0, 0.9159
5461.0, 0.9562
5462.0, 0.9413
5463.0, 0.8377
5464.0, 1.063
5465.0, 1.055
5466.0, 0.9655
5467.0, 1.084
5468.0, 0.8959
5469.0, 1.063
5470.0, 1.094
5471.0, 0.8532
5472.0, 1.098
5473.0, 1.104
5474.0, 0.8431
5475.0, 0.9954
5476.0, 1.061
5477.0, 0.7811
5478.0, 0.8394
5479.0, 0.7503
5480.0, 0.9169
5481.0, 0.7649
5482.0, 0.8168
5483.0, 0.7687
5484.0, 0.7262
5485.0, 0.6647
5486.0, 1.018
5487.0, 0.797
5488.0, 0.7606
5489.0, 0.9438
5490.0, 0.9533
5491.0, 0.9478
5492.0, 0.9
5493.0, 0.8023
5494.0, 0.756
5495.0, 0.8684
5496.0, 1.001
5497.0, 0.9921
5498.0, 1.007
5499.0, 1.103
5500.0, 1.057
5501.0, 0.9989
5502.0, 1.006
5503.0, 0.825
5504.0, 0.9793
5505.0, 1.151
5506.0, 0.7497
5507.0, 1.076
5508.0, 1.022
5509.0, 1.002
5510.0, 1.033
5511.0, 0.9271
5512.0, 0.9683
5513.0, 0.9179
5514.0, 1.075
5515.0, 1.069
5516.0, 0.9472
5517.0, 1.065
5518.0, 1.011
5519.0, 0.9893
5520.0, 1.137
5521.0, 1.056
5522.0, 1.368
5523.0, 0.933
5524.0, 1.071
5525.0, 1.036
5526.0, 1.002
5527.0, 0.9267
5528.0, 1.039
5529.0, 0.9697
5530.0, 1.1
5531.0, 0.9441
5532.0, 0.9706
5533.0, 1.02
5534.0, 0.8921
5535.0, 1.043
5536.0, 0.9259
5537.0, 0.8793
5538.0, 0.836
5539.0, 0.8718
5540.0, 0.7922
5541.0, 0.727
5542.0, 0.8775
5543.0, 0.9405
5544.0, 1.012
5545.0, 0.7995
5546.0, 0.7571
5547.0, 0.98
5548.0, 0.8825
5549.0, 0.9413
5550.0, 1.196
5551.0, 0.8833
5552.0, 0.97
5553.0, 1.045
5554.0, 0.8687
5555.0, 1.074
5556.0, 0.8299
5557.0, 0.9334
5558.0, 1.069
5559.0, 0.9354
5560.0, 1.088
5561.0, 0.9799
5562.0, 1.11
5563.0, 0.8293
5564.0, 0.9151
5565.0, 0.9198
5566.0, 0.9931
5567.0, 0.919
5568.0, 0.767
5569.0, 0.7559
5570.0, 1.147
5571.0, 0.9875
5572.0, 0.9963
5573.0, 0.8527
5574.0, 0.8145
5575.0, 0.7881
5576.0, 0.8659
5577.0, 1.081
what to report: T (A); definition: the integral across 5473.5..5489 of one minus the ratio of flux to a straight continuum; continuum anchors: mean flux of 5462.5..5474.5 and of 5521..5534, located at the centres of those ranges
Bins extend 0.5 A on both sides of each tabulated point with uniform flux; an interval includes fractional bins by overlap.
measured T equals 2.6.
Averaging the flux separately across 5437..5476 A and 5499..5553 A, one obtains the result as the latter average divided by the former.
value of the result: 1.0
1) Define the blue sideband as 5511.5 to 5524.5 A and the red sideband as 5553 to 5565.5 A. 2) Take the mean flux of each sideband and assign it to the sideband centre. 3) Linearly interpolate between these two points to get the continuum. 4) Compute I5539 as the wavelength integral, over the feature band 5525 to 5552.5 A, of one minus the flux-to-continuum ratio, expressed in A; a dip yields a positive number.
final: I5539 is 2.0 A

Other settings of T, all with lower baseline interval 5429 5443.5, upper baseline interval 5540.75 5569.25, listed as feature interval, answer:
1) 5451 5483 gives 0.69 A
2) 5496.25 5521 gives -1.76 A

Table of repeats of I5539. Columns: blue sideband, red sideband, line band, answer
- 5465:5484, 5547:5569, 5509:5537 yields -2.1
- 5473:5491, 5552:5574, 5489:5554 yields -4.8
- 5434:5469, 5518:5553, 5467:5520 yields 0.8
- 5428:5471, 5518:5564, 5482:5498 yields 1.5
